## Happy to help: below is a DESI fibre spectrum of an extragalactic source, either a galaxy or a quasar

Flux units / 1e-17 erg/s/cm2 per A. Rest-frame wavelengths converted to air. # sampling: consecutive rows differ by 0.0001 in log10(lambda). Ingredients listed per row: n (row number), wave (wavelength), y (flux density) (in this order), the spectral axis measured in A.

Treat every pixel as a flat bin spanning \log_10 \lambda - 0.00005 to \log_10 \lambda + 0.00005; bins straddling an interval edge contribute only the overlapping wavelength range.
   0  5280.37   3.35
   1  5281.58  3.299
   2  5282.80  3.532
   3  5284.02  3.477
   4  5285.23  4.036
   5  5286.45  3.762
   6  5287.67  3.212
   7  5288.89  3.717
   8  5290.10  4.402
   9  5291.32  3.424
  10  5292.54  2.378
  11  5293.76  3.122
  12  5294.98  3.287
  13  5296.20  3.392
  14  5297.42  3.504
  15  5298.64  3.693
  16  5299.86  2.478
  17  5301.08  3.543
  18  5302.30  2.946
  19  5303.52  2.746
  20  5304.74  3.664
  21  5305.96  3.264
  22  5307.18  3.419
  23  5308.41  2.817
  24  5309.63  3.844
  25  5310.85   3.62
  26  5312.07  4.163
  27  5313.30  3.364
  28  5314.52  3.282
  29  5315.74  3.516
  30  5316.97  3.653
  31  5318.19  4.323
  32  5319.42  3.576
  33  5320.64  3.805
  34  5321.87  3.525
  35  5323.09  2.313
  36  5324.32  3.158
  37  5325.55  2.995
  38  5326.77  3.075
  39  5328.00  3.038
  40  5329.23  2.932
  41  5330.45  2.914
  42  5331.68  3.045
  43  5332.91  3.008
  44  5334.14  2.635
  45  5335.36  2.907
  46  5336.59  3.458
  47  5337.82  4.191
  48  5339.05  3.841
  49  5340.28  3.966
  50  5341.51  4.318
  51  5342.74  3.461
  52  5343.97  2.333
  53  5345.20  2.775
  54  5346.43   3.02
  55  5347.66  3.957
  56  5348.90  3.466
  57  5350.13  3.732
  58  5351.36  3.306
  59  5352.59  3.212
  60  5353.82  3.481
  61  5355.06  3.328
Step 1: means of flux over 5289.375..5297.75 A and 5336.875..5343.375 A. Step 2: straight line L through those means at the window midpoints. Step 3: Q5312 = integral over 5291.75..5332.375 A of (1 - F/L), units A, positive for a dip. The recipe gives 3.3 A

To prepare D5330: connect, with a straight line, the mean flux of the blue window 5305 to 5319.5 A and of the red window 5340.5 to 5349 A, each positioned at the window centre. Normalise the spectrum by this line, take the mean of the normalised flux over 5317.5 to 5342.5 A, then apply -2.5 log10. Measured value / 0.03 mag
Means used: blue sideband 3.57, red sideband 3.35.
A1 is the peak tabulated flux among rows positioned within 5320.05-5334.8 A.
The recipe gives 3.805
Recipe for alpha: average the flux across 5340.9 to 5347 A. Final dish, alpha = 3.18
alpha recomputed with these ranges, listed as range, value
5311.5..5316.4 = 3.57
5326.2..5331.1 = 2.99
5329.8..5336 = 2.91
